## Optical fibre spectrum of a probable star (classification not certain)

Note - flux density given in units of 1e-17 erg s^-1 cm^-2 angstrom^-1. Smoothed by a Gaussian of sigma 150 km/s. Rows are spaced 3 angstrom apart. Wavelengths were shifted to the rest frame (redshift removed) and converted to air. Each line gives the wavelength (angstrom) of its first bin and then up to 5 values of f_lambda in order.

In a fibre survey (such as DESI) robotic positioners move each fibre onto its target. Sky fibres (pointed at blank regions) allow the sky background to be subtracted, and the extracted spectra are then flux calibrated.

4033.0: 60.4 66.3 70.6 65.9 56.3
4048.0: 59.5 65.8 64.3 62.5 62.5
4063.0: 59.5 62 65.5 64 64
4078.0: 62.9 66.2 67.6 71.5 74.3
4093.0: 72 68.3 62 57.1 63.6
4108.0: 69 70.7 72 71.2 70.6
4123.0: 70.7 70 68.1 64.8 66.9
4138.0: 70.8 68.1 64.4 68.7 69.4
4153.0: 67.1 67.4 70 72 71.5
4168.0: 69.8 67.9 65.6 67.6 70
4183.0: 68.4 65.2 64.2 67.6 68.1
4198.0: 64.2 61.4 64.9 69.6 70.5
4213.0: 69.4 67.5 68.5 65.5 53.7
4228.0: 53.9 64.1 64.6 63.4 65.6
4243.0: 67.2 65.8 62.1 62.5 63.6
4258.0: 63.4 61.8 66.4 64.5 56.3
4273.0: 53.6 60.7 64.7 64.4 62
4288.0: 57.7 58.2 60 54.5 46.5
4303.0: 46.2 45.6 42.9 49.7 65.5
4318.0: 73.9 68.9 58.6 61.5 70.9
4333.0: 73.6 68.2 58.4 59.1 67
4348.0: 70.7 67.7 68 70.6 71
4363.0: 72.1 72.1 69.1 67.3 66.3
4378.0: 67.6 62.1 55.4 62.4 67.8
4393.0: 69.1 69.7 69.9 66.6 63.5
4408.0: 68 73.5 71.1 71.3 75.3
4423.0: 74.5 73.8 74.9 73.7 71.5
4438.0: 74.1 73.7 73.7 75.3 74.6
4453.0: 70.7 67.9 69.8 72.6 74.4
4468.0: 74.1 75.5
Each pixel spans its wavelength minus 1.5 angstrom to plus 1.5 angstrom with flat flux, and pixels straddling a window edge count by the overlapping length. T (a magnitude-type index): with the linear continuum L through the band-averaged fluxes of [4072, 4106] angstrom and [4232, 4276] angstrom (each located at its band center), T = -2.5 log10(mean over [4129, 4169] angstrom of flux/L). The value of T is -0.06 mag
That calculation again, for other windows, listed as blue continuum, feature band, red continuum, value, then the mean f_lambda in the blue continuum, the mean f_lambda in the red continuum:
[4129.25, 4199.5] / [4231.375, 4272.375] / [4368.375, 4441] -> 0.081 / 67.8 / 69.2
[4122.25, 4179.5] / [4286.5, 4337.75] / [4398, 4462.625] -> 0.193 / 68.5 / 71.8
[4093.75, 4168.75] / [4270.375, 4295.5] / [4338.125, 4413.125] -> 0.128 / 68.2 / 67.1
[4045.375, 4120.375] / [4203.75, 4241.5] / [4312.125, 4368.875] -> 0.031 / 65.7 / 67.3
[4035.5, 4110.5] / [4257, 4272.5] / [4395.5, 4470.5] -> 0.114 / 65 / 72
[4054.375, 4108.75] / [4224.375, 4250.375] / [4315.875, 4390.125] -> 0.060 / 65.2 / 66.8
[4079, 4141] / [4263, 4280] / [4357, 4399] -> 0.117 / 68.3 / 67.3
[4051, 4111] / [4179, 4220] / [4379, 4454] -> 0.000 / 65.4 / 70.2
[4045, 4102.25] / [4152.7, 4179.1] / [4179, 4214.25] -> -0.040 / 64.8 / 66.9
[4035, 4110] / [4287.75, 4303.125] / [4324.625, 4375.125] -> 0.233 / 65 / 67.7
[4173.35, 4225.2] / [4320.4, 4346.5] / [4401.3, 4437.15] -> 0.075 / 66.5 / 71.6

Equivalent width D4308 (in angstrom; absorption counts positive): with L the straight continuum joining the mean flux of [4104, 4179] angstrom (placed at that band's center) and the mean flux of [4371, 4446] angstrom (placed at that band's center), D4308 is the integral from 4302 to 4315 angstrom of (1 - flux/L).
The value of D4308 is 3.9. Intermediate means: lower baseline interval 68.8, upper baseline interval 69.5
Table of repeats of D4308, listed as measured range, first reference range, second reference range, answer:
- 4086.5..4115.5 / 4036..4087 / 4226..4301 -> -2.1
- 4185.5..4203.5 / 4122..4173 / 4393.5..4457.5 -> 1.1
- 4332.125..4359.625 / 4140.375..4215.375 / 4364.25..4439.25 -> 0.7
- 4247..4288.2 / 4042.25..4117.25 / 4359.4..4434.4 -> 3.5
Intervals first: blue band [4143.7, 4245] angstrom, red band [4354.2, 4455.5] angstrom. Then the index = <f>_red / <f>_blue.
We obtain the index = 1.05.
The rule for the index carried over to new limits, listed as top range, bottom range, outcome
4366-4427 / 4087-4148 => 1.00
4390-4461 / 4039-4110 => 1.10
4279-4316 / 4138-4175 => 0.80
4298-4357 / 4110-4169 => 0.89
